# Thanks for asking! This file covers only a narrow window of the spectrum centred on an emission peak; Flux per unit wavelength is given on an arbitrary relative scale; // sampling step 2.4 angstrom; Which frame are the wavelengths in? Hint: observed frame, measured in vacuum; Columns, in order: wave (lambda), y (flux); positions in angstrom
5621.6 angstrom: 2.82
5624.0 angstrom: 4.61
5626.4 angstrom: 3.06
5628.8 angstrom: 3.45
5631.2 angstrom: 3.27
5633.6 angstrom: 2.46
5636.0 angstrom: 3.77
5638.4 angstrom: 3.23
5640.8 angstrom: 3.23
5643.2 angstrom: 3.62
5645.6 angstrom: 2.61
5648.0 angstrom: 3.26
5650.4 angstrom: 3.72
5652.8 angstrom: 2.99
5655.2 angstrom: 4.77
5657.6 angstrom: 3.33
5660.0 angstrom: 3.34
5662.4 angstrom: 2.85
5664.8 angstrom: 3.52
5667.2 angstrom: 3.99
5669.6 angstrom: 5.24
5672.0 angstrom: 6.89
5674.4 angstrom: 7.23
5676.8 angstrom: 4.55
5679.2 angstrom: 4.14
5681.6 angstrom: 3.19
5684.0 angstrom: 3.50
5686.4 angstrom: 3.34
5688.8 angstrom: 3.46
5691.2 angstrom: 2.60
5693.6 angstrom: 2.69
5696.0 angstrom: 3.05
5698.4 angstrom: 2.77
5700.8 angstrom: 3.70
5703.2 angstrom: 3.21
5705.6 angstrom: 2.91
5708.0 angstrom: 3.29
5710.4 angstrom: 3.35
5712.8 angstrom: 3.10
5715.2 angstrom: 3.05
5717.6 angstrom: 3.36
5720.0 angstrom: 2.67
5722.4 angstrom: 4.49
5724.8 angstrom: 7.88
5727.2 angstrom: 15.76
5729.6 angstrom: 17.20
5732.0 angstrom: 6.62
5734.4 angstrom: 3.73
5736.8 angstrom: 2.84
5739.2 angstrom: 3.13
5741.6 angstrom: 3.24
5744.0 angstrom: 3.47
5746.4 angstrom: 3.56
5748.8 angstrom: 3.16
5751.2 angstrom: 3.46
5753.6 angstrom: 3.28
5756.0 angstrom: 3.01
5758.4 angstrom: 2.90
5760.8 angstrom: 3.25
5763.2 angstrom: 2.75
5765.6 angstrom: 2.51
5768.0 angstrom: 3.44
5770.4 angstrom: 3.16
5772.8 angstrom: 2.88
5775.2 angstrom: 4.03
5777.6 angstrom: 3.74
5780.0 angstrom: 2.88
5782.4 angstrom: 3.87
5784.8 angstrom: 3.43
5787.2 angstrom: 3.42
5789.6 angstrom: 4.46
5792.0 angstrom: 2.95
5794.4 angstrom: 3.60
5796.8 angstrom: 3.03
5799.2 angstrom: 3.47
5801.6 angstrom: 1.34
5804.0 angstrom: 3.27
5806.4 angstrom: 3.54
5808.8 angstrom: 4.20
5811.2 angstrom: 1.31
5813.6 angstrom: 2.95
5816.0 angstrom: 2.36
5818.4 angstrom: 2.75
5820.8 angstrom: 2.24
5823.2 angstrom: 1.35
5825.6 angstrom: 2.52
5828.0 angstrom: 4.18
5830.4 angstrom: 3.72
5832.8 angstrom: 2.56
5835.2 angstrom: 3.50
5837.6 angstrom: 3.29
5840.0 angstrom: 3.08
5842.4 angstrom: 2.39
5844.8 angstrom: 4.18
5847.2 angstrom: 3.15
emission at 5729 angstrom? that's [O III]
